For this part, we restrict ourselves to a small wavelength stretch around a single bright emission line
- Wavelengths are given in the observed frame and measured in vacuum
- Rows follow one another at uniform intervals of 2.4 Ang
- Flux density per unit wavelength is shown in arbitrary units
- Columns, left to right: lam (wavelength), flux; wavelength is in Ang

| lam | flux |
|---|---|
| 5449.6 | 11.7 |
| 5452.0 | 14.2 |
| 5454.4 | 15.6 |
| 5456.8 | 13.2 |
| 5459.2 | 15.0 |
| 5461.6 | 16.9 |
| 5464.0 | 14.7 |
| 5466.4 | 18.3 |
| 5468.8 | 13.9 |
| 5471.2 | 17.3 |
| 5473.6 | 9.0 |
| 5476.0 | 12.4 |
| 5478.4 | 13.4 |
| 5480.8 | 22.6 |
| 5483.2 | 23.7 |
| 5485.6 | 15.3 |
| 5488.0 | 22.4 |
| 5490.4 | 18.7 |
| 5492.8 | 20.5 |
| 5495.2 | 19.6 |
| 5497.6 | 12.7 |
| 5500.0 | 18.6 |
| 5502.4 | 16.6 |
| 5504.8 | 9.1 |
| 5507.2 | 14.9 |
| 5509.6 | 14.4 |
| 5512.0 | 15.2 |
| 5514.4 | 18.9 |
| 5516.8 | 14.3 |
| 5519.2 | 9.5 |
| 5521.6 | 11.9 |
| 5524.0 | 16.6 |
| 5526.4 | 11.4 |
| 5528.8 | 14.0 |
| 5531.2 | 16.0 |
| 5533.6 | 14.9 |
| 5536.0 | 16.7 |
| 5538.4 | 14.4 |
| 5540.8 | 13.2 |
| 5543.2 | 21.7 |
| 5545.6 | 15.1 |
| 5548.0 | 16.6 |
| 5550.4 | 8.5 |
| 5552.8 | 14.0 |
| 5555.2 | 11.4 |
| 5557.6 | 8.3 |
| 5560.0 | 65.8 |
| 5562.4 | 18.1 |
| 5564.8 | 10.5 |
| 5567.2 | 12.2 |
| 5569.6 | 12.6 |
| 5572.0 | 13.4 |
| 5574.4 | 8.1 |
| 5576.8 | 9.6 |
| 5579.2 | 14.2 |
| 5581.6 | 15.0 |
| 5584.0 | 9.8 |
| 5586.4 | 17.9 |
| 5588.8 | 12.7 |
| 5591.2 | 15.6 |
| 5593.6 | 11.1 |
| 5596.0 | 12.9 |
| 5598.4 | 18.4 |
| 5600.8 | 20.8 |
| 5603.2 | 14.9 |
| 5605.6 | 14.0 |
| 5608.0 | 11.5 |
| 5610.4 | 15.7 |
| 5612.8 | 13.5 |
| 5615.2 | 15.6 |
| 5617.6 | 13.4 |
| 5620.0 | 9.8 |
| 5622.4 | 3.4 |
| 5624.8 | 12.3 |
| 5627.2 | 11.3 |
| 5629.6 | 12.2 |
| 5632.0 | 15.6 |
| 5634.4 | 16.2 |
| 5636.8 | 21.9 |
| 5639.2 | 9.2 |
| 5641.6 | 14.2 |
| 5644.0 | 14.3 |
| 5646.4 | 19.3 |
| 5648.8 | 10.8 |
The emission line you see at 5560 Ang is H-beta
